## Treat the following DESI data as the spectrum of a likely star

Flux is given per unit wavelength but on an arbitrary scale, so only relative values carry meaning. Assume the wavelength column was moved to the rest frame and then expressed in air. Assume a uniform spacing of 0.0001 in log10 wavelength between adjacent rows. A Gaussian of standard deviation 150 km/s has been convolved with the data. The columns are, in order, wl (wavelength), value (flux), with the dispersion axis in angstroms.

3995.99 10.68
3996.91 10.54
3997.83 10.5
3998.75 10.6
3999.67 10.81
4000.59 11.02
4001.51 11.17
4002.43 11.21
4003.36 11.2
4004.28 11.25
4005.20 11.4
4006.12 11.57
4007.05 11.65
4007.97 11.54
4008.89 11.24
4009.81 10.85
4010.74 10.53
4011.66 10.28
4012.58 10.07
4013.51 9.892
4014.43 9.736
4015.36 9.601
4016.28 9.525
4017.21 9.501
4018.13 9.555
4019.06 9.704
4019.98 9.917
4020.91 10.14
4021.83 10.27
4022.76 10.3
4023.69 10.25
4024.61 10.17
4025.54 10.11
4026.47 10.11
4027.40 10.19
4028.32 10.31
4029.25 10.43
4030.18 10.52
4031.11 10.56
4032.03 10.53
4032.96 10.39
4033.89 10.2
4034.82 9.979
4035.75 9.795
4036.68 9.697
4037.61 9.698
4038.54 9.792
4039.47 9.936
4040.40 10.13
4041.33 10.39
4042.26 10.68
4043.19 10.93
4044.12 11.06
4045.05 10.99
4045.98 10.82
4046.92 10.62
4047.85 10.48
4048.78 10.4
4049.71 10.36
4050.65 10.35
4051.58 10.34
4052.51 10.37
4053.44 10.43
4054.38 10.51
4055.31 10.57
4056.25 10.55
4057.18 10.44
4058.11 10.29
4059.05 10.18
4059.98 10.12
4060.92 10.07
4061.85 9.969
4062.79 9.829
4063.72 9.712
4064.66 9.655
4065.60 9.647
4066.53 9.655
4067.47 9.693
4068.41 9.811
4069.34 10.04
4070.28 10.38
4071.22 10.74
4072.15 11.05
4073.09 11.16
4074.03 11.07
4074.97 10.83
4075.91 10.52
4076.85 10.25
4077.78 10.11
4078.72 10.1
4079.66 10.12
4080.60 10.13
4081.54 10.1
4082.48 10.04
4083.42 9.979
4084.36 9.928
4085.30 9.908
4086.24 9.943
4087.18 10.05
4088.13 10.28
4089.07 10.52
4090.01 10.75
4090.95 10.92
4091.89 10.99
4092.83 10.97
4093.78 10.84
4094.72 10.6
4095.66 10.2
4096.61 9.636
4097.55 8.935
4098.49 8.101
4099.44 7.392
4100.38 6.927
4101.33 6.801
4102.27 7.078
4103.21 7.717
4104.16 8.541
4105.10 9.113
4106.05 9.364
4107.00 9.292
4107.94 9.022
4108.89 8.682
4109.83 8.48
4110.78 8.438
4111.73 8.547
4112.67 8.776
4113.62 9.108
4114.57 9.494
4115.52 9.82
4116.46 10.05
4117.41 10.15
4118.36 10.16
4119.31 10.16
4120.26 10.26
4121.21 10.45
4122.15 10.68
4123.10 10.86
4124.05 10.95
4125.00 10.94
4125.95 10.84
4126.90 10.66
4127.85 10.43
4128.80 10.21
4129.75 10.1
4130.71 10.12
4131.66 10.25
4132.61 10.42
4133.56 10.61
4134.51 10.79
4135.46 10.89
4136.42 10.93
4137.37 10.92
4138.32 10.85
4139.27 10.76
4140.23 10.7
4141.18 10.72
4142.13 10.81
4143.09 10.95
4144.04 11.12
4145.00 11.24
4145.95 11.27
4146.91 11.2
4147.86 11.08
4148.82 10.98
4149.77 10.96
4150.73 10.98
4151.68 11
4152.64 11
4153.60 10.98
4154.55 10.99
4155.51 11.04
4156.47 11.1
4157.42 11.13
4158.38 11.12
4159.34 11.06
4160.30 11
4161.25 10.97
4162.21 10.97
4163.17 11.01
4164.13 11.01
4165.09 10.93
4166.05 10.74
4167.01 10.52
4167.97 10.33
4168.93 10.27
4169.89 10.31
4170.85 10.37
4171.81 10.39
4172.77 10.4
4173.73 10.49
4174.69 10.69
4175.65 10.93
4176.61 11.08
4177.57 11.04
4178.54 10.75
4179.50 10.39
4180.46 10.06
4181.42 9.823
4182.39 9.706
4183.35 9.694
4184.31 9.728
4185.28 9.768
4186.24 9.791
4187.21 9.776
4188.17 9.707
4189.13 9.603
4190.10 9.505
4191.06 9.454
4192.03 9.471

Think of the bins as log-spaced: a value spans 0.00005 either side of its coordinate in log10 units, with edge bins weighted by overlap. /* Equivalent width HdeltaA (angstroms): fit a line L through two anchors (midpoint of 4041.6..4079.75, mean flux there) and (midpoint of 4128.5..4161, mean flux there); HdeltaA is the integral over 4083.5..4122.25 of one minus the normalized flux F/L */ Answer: 4.3 angstroms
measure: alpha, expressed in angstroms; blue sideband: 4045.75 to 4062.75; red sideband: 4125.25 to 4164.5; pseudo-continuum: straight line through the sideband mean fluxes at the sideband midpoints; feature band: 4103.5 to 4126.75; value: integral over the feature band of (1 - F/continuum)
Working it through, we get 2.2 angstroms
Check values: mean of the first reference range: 10.4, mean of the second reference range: 10.9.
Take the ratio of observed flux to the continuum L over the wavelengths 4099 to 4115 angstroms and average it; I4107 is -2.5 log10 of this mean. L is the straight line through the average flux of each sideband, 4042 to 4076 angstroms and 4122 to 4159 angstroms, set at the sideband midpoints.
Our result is 0.26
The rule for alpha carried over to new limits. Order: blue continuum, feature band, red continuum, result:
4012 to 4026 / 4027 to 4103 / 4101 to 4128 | -3.0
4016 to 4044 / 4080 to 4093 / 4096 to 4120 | -1.6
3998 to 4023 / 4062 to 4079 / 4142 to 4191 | 0.5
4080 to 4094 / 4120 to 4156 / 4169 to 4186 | -1.6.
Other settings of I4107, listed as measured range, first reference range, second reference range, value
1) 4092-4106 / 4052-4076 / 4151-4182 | 0.18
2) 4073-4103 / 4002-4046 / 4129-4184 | 0.08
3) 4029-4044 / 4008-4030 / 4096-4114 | -0.05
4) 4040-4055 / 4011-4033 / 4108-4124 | -0.06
